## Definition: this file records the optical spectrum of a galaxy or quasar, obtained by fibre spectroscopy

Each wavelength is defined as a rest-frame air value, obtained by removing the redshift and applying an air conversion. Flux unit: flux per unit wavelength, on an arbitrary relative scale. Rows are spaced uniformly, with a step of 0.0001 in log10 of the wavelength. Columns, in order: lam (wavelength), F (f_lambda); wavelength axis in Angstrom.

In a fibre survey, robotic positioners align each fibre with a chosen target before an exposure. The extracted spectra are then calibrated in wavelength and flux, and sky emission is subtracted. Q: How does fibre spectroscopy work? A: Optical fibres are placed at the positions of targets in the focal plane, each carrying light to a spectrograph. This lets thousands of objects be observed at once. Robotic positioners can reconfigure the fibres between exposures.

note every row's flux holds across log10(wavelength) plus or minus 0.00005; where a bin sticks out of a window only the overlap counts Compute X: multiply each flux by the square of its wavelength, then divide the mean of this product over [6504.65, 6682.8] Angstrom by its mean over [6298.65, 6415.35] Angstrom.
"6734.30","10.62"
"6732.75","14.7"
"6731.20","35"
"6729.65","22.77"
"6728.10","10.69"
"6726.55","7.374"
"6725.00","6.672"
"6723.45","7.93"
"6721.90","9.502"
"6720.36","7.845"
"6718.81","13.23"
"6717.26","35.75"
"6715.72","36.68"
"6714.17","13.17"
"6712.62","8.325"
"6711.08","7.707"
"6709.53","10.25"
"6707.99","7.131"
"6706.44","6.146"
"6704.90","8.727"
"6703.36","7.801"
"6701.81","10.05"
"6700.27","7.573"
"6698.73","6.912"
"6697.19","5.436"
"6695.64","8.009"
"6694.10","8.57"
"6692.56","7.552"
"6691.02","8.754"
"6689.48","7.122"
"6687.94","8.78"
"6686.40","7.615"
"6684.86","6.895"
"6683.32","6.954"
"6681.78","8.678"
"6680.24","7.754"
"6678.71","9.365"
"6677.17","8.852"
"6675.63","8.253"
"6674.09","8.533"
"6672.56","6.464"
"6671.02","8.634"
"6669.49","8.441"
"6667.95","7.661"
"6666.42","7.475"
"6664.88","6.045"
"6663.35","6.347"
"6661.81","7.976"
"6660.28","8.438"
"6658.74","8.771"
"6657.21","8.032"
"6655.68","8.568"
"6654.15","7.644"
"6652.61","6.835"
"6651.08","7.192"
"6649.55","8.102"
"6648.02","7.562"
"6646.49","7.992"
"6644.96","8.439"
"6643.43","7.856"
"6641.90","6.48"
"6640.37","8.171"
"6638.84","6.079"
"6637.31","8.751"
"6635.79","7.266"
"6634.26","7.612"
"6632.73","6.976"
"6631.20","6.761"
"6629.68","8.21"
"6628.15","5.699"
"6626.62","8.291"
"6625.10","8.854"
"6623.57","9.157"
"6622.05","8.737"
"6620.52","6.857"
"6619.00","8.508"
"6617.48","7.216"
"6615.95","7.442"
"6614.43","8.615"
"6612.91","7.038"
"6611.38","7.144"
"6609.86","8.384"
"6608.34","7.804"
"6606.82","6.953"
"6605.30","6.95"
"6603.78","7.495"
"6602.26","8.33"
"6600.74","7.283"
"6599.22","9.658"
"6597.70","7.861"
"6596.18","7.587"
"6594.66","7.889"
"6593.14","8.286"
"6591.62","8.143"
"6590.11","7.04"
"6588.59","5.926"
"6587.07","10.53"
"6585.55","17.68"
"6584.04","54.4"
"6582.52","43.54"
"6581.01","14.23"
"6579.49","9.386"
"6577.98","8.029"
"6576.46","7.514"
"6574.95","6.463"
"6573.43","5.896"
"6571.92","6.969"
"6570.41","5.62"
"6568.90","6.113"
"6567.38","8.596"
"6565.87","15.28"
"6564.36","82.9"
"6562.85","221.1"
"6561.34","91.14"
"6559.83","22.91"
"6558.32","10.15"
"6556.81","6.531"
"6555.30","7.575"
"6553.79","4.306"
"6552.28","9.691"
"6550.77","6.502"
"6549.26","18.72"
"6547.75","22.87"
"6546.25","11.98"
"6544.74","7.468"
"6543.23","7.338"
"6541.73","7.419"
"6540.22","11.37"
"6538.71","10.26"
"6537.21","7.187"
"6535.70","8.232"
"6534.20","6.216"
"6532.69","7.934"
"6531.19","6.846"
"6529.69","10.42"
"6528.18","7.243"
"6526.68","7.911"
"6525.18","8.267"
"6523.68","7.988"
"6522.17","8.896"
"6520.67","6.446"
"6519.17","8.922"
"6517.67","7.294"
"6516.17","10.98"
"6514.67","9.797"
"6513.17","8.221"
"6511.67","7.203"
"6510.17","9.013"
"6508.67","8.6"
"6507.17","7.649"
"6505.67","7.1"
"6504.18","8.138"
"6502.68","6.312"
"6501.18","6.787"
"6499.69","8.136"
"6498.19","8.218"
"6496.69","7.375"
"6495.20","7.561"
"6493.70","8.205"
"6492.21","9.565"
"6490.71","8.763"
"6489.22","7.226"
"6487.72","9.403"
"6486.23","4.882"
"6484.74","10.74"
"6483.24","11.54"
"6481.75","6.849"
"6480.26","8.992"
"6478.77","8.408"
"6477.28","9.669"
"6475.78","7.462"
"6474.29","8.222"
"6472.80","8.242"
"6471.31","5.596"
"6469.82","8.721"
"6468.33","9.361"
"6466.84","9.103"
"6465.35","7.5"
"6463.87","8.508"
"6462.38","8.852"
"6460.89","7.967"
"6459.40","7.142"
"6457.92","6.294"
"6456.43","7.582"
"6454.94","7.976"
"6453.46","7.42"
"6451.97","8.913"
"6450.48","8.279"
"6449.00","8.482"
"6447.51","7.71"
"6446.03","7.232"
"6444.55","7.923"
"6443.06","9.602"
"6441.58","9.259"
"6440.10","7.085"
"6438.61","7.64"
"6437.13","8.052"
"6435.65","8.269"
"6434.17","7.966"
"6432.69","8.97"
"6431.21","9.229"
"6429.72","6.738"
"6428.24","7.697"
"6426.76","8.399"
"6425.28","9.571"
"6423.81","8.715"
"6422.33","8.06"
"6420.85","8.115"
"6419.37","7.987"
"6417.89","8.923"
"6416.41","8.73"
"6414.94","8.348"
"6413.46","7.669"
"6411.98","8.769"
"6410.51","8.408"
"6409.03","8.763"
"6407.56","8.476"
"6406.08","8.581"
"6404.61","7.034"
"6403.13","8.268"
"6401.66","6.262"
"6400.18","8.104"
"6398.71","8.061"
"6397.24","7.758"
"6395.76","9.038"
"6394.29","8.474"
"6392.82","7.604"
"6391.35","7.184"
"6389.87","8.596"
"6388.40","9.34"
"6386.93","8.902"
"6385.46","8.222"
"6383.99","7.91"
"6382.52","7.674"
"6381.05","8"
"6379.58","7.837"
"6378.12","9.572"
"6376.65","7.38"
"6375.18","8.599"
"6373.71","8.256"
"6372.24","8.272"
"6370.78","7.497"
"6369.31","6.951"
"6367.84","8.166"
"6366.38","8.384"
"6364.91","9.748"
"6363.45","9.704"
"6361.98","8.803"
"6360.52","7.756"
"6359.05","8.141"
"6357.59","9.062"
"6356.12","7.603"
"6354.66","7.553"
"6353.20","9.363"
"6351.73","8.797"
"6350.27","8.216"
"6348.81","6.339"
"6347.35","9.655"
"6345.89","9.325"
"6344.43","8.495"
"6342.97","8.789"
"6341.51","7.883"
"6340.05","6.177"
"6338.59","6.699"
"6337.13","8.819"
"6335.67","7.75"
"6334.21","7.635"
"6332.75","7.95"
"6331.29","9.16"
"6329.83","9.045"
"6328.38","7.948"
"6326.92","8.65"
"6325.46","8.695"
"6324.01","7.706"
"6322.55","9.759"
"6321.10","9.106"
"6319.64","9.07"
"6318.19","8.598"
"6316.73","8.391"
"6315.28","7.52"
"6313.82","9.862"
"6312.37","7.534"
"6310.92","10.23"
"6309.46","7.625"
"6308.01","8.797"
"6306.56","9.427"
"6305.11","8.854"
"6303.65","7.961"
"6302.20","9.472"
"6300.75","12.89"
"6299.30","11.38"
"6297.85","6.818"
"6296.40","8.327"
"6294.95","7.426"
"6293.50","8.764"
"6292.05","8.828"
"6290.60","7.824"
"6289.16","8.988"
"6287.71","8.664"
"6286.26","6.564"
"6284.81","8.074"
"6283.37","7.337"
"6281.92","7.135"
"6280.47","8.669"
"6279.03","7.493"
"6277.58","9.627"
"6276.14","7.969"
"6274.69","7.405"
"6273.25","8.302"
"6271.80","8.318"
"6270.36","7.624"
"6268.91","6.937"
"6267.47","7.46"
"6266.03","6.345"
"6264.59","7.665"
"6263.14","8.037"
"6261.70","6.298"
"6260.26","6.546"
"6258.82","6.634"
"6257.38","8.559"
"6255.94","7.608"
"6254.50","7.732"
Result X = 1.56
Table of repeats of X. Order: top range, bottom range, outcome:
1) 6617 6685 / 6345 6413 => 1.02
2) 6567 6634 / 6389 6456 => 1.28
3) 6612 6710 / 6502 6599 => 0.50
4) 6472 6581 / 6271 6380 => 1.77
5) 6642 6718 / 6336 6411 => 1.22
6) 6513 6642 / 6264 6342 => 1.82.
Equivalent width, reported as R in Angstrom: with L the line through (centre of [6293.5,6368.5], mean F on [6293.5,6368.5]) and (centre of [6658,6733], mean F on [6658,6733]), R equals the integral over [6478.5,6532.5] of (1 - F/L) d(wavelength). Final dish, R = 6.8 Angstrom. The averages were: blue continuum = 8.57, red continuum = 10.3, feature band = 8.22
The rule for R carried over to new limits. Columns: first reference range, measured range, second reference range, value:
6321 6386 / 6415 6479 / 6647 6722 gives 2.9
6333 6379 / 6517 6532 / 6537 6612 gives 7.5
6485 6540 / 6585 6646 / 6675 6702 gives 0.1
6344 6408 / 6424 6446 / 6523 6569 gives 7.9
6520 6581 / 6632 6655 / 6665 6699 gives 7.1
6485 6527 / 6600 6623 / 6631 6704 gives 0.6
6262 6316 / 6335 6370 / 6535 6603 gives 8.3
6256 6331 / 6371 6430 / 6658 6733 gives 4.1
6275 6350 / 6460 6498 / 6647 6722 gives 2.1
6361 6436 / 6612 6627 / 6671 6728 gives 2.1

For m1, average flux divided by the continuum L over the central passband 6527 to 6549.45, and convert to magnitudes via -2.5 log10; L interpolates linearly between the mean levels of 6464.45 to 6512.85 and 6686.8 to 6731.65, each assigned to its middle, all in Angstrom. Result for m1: -0.10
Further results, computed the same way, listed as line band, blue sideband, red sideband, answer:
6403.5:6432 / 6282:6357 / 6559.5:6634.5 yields 0.37 mag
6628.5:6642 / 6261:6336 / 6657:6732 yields 0.32 mag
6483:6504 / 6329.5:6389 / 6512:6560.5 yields 0.13 mag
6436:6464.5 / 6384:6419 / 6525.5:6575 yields 0.46 mag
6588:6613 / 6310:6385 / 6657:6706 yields 0.05 mag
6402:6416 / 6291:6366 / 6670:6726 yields 0.08 mag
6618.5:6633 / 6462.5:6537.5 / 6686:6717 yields 0.19 mag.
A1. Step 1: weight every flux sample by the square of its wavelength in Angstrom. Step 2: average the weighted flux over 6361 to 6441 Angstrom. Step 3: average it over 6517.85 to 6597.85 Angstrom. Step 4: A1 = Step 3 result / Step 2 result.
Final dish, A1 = 2.25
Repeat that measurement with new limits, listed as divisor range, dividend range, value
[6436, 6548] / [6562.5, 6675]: 1.51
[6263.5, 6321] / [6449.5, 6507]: 1.02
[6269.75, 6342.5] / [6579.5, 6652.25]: 1.28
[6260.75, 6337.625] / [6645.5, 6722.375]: 1.25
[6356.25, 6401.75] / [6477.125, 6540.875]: 1.04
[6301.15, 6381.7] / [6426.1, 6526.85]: 1.01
